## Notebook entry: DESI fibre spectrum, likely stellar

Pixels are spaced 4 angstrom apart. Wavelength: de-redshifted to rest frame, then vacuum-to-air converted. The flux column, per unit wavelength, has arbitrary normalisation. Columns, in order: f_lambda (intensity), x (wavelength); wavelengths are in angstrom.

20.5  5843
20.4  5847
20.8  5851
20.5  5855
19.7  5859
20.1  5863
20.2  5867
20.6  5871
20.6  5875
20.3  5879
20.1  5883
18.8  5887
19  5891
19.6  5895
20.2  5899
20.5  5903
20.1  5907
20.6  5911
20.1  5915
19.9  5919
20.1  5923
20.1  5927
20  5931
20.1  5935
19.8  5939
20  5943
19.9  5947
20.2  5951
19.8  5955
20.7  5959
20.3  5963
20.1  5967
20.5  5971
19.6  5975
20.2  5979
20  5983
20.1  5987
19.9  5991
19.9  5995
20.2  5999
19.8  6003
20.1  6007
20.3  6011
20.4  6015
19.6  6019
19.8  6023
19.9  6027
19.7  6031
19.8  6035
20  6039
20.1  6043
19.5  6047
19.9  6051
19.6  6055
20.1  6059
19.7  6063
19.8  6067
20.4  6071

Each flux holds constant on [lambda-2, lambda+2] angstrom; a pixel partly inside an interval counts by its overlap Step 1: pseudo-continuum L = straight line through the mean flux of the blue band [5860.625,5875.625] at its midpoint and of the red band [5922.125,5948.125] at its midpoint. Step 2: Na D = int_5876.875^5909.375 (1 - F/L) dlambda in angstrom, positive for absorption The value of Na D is 0.6 angstrom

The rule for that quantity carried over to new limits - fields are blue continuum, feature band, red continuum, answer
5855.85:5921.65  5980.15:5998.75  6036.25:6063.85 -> -0.1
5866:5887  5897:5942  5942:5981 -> 0.1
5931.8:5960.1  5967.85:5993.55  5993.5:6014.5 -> 0.0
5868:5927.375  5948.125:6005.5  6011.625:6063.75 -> -0.4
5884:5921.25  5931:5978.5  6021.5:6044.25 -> -0.5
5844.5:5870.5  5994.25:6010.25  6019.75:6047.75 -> -0.1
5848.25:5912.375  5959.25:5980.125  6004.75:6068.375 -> -0.2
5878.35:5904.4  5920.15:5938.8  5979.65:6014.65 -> -0.2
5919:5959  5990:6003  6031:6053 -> 0.0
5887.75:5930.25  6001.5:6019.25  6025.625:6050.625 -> -0.2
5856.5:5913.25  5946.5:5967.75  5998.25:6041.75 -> -0.2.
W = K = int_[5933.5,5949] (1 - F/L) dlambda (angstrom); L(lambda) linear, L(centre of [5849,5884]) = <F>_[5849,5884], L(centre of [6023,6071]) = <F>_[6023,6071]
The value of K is 0.1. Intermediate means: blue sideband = 20.3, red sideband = 19.9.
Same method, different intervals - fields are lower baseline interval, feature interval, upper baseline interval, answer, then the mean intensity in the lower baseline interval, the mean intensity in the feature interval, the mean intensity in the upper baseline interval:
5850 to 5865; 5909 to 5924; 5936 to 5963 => 0.0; 20.2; 20.2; 20.1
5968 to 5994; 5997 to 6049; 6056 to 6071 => 0.1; 20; 19.9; 19.9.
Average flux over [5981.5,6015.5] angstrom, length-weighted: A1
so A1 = 20.1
